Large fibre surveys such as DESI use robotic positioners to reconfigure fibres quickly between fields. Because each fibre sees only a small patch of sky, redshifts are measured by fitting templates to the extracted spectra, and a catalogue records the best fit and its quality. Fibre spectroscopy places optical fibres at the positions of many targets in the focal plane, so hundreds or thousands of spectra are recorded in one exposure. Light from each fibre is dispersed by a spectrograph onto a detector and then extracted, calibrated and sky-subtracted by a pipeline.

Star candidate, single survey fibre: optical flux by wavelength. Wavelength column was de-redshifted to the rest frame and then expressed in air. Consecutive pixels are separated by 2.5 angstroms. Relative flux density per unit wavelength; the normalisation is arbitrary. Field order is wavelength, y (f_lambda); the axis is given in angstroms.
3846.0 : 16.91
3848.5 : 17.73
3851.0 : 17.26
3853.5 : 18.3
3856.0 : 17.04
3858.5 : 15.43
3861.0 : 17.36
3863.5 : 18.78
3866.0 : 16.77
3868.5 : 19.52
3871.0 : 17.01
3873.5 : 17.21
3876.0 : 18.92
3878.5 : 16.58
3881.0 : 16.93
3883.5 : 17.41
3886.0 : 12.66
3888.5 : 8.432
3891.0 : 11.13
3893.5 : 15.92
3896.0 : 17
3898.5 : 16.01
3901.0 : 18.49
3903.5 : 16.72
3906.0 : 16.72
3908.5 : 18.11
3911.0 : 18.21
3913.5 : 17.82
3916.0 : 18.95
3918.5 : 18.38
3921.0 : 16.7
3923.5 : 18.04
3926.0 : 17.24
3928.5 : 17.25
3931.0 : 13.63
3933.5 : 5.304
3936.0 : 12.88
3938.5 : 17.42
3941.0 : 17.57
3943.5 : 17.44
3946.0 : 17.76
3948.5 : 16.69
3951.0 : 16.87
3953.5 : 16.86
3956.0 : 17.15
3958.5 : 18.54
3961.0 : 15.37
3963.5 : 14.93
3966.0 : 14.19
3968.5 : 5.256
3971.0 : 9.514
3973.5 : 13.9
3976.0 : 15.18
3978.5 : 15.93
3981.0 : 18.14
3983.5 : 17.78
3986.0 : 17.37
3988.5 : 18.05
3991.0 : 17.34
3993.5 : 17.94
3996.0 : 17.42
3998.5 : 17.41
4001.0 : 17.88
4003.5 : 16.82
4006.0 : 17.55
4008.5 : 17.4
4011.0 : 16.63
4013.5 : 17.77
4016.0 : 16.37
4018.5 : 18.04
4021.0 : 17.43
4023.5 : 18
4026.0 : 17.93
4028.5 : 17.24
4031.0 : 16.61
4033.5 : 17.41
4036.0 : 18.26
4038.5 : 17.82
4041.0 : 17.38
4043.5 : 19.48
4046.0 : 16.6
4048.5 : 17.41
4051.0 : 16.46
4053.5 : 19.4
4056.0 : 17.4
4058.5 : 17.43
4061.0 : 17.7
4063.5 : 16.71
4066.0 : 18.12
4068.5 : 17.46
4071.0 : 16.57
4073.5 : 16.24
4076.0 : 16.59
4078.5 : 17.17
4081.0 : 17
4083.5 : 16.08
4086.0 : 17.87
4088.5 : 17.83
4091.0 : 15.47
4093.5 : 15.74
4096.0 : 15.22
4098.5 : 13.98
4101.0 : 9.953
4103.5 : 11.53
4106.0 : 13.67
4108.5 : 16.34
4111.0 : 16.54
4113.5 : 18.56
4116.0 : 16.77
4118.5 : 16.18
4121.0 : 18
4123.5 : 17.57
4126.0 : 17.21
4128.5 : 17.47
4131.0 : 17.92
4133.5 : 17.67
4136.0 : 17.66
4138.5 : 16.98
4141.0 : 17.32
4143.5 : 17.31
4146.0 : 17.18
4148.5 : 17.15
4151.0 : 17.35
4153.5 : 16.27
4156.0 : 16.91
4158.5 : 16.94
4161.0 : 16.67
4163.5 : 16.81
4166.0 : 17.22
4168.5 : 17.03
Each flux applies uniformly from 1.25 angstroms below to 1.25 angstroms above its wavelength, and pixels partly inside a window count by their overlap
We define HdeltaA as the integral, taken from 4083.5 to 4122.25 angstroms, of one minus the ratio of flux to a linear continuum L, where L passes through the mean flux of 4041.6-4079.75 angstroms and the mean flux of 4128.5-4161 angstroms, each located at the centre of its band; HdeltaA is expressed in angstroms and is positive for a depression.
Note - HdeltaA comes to 3.8 angstroms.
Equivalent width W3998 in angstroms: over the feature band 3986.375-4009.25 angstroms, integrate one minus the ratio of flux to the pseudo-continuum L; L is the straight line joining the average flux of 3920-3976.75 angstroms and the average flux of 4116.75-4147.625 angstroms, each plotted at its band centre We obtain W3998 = -2.75 angstroms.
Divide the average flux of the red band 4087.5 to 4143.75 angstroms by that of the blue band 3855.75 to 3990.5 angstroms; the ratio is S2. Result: 1.01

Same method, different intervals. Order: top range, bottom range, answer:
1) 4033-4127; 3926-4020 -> 1.04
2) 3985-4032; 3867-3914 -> 1.07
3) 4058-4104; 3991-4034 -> 0.92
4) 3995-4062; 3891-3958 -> 1.06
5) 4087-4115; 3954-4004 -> 0.95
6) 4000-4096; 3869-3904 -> 1.09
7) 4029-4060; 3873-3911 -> 1.11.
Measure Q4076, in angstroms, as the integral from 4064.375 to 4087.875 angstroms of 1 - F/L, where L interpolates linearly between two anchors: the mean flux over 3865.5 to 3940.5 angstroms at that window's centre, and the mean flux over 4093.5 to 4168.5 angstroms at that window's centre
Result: -1.0 angstroms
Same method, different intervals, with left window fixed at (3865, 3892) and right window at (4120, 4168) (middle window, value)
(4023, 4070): -2.63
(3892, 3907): -0.83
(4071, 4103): 2.29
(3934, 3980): 3.18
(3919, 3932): -0.61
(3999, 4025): -1.44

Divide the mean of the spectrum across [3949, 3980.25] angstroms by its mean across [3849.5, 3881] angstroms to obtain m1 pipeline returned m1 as 0.8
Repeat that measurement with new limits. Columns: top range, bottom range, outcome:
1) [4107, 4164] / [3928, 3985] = 1.14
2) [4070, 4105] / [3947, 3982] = 1.04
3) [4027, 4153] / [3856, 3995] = 1.04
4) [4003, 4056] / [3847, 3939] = 1.07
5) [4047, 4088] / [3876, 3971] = 1.10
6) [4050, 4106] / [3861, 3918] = 0.97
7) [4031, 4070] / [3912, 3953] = 1.08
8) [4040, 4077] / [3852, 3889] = 1.04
